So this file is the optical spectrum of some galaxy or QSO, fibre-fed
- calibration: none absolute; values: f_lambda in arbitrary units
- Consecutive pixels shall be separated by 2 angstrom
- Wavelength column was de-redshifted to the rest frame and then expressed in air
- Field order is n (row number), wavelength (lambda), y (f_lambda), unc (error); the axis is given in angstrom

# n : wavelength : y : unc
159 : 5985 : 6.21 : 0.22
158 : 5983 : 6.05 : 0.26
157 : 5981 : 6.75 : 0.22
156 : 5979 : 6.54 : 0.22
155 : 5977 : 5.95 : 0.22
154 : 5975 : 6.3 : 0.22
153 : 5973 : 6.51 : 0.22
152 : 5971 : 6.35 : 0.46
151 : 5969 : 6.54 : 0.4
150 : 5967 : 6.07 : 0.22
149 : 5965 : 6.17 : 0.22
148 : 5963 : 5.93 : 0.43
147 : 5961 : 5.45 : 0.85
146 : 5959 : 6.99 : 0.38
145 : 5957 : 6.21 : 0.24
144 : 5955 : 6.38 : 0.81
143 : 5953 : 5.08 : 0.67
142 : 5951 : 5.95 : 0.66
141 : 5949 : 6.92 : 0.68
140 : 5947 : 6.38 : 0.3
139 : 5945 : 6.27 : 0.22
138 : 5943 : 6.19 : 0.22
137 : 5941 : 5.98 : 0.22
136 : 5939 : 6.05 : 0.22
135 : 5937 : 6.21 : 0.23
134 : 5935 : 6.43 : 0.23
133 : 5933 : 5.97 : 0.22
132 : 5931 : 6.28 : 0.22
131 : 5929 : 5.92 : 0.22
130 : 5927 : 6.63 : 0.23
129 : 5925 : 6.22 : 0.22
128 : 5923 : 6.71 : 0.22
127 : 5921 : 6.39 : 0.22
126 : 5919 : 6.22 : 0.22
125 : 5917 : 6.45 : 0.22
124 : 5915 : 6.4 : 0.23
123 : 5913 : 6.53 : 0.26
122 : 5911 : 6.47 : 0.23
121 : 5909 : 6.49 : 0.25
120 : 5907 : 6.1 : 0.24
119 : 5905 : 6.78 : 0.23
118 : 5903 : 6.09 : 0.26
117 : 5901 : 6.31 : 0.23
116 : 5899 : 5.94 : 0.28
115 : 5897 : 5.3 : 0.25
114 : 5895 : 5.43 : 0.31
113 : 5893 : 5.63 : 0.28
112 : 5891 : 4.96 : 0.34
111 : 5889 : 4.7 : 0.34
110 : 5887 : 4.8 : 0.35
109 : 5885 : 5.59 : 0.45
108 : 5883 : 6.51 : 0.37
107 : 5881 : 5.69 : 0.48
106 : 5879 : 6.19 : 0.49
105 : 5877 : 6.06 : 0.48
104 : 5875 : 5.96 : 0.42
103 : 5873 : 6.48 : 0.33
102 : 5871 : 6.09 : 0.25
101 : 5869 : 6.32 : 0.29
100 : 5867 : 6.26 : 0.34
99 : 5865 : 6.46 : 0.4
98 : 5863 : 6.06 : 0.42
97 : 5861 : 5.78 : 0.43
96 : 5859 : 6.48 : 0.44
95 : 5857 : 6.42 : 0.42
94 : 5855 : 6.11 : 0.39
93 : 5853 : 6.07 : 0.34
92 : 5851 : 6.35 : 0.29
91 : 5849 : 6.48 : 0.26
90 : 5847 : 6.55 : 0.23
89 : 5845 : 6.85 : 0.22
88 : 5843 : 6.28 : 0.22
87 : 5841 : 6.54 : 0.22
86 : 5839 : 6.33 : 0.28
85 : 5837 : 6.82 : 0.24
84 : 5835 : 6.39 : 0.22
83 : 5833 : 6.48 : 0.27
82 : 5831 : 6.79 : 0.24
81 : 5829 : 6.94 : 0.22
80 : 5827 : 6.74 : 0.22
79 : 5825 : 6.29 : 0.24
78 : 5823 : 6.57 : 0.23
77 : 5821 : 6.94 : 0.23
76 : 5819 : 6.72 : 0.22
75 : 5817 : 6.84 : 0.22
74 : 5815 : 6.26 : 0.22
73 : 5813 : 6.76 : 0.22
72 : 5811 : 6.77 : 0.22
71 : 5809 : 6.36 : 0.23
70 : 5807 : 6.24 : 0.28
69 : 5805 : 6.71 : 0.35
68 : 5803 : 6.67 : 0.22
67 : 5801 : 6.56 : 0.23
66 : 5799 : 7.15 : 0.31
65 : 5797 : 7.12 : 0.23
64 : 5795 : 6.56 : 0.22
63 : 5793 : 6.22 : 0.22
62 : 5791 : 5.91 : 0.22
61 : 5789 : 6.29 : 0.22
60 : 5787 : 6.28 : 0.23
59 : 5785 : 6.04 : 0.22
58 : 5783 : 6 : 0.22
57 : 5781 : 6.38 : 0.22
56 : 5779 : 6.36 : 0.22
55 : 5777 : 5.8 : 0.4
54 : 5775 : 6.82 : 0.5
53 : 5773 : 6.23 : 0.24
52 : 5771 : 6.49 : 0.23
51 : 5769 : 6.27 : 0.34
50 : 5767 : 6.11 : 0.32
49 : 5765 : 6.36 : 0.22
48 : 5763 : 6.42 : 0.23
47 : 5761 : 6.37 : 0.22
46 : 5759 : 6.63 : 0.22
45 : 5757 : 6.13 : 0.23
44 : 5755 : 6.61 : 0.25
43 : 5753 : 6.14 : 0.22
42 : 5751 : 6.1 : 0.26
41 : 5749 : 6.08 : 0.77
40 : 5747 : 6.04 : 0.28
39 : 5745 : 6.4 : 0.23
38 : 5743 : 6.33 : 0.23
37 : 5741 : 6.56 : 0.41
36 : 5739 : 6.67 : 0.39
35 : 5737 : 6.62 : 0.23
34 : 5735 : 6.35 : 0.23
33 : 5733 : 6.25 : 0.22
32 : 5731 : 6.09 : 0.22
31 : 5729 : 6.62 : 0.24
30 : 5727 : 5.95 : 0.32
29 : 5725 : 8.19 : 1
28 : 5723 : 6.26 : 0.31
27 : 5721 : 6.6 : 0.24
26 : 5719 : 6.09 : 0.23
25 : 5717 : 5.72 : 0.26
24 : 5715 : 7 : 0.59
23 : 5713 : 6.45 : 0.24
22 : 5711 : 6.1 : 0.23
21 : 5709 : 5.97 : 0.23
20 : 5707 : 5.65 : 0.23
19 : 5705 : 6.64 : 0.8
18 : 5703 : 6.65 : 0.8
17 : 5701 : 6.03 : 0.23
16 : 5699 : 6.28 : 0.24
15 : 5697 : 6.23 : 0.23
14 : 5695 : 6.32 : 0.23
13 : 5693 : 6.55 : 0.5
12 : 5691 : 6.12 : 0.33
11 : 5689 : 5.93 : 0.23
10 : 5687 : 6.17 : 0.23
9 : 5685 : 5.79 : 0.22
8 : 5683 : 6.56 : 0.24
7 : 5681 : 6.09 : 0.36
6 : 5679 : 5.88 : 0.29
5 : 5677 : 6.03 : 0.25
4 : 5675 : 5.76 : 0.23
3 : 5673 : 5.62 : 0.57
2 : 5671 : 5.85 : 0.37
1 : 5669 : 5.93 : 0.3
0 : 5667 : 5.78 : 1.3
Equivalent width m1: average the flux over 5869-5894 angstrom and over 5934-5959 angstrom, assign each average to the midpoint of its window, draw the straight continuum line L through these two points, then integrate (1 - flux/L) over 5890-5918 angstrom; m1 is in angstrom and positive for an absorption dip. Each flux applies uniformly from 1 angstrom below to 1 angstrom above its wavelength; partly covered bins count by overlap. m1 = -0.7 angstrom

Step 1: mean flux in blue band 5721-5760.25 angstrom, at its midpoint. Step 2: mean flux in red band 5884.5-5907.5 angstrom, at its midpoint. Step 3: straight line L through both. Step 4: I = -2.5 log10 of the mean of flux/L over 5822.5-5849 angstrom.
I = -0.111 mag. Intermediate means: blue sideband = 6.43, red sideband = 5.63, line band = 6.58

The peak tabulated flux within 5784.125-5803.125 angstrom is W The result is 7.15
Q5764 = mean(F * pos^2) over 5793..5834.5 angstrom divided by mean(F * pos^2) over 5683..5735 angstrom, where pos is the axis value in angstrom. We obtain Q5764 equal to 1.09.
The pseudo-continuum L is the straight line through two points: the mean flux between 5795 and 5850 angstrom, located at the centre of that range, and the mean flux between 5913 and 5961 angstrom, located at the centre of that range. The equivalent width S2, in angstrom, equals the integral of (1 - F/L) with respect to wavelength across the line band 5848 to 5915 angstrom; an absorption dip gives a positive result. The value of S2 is 4.2 angstrom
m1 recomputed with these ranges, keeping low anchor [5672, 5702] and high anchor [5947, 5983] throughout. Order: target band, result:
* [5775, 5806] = -1.4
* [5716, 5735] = -0.9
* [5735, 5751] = -0.6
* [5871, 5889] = 1.0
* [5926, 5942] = 0.1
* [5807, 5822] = -1.2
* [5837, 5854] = -0.8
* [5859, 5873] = 0.0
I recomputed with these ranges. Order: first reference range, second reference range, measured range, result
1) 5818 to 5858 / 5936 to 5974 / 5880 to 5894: 0.18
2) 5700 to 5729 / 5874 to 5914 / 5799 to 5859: -0.08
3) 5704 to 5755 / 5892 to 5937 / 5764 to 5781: 0.00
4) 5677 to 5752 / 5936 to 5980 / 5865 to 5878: 0.00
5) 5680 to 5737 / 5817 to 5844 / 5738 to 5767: 0.01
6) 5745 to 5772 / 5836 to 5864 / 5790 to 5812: -0.04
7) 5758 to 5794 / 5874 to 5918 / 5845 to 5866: -0.05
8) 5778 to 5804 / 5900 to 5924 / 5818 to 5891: 0.03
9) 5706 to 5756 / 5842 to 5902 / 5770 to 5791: 0.00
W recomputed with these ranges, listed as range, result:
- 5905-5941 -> 6.78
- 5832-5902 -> 6.85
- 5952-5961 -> 6.99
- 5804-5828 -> 6.94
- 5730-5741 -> 6.67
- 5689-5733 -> 8.19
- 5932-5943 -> 6.43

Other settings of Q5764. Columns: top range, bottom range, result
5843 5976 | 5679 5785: 1.04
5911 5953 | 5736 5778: 1.05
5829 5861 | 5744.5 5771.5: 1.06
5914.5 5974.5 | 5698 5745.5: 1.05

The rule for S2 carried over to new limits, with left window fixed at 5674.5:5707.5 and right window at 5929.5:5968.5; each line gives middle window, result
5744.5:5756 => -0.1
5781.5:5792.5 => 0.1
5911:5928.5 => -0.8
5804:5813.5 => -0.6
